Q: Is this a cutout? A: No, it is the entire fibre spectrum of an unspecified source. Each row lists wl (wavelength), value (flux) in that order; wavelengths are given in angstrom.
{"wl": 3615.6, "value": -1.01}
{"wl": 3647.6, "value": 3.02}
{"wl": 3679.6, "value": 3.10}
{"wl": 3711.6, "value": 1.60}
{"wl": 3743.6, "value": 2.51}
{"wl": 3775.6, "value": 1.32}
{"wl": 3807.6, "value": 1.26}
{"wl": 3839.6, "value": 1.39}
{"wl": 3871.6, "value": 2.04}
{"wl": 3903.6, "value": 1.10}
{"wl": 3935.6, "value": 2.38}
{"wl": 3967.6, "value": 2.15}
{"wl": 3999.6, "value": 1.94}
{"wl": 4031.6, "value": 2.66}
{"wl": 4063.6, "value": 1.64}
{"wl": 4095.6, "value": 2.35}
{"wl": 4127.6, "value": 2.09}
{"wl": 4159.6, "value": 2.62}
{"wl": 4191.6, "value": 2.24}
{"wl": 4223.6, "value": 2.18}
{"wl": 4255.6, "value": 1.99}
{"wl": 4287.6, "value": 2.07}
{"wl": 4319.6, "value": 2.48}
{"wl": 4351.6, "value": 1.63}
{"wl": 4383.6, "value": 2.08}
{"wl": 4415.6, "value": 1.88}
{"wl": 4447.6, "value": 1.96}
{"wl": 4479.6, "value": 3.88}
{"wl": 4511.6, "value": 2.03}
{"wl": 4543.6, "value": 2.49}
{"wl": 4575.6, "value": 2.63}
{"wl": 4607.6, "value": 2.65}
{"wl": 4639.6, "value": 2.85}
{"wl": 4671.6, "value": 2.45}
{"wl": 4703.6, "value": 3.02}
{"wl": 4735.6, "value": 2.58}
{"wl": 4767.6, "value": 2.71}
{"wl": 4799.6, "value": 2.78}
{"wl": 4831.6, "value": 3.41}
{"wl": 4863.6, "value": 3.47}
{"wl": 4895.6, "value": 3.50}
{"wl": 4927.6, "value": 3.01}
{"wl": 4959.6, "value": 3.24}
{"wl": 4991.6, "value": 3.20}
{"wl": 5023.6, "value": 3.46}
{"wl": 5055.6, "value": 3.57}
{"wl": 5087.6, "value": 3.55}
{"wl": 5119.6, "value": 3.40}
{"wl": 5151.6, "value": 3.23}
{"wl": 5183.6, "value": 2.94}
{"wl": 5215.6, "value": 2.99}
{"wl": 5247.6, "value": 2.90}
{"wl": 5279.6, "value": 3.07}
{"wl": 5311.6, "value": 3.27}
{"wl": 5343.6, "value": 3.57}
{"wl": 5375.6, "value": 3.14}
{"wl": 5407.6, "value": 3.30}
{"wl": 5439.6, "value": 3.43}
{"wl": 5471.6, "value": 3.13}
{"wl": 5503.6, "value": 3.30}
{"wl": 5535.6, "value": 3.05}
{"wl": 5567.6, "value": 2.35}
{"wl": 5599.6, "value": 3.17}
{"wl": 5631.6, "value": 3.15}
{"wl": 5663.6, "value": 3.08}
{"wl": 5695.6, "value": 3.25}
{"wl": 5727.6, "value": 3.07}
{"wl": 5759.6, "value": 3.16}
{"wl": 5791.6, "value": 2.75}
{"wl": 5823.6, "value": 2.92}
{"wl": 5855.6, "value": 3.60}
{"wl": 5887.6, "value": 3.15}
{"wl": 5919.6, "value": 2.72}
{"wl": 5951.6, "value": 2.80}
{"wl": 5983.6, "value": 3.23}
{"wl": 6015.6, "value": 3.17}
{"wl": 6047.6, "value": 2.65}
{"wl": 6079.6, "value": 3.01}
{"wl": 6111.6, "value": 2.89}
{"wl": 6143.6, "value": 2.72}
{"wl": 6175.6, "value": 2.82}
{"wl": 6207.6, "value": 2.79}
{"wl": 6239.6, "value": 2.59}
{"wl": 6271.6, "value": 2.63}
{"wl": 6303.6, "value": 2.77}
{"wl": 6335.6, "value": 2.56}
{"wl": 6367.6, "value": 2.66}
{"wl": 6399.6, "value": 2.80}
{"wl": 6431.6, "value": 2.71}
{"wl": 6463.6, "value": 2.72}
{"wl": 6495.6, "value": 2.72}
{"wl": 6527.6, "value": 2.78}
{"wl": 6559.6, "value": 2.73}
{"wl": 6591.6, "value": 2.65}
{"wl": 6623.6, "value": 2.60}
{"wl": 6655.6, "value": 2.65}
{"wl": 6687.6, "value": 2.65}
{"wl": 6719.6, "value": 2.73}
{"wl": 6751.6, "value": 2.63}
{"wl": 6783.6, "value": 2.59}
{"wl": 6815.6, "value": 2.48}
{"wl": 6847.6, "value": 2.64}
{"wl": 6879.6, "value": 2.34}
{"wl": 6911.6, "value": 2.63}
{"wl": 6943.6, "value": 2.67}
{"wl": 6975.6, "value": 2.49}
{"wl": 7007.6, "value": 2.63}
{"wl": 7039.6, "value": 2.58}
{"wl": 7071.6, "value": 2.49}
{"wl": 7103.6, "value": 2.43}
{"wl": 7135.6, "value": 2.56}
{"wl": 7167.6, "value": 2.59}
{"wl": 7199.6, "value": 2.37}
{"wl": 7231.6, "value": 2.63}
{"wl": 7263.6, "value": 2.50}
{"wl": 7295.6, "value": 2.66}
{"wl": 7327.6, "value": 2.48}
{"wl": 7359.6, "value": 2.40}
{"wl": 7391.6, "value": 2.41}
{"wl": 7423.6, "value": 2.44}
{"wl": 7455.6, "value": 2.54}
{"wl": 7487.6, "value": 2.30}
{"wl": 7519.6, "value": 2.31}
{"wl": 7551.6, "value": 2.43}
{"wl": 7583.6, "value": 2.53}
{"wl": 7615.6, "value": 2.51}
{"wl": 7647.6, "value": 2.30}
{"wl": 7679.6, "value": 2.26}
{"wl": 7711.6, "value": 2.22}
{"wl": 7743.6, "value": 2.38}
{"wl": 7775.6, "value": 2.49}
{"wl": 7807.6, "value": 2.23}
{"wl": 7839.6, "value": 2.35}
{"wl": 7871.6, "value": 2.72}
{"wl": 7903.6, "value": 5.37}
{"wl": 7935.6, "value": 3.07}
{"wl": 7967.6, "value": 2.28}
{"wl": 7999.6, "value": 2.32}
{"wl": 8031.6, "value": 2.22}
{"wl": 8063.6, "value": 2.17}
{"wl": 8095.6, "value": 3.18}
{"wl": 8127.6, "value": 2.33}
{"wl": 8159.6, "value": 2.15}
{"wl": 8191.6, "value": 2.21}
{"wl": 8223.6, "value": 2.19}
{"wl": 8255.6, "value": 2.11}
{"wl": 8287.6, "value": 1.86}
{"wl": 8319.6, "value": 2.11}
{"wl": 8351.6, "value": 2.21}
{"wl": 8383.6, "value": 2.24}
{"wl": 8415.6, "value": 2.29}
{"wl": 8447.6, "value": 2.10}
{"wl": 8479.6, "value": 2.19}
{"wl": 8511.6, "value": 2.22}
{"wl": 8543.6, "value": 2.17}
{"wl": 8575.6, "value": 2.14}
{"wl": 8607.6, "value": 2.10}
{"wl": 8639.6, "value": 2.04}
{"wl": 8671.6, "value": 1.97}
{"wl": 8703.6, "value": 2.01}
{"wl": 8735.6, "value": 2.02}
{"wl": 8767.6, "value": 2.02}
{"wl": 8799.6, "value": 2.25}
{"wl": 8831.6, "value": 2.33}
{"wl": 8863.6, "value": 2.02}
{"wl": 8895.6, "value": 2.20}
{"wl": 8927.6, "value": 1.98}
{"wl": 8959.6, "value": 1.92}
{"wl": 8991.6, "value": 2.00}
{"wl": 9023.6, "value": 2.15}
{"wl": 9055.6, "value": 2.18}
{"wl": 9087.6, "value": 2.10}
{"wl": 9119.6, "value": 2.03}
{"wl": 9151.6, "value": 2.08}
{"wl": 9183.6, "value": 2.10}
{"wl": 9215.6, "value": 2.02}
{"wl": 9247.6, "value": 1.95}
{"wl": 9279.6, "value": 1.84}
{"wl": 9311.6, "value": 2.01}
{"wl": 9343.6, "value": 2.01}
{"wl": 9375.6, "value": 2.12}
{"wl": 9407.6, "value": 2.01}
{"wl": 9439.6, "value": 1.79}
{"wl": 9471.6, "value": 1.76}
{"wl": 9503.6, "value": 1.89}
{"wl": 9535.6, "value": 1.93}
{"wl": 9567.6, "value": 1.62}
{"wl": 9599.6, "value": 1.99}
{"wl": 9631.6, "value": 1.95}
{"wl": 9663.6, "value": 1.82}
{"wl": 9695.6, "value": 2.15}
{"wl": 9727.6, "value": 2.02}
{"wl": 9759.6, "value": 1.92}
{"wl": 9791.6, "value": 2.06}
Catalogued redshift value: 0.20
